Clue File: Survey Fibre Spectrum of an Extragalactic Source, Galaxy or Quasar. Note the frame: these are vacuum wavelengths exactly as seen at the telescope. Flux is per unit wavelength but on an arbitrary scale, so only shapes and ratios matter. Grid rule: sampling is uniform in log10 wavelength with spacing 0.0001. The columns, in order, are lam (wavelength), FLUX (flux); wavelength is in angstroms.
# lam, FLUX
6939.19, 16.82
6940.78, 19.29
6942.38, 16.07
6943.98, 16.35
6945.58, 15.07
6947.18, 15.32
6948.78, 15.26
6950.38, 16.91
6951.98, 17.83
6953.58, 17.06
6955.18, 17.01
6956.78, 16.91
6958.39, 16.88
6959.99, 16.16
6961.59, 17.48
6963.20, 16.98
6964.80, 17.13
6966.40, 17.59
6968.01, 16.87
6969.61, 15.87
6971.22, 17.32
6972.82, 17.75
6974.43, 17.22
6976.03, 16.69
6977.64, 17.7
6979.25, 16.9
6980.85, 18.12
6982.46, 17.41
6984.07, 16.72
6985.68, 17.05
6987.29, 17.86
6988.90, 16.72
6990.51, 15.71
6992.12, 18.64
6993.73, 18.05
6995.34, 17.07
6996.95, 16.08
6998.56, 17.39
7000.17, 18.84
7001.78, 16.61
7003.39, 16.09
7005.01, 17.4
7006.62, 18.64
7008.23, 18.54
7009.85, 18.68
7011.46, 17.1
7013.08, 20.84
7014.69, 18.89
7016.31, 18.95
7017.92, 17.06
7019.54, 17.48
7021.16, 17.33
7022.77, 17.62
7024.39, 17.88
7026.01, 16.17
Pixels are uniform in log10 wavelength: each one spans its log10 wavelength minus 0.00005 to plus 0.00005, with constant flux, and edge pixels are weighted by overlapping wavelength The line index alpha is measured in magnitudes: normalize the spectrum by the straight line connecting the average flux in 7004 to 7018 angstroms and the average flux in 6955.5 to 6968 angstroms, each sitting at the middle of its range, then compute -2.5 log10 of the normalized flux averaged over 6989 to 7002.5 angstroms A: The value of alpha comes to 0.05 mag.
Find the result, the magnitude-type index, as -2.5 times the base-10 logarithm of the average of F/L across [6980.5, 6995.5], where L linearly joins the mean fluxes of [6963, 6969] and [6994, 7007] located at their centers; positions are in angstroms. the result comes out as -0.01 mag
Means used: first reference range 17.1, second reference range 17.3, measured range 17.3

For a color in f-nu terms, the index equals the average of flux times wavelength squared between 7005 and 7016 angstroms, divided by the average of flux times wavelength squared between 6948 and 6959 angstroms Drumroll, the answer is 1.13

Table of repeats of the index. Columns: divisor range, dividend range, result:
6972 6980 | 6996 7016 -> 1.05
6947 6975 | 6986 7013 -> 1.05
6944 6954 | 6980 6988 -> 1.08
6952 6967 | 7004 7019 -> 1.09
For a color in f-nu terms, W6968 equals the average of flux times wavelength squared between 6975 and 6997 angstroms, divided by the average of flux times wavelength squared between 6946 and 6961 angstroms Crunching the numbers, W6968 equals 1.05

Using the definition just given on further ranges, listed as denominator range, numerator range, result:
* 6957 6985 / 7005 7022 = 1.08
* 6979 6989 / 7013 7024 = 1.06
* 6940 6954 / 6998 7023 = 1.11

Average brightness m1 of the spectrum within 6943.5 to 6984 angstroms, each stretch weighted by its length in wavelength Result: 16.9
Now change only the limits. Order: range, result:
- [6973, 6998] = 17.2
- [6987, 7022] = 17.7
